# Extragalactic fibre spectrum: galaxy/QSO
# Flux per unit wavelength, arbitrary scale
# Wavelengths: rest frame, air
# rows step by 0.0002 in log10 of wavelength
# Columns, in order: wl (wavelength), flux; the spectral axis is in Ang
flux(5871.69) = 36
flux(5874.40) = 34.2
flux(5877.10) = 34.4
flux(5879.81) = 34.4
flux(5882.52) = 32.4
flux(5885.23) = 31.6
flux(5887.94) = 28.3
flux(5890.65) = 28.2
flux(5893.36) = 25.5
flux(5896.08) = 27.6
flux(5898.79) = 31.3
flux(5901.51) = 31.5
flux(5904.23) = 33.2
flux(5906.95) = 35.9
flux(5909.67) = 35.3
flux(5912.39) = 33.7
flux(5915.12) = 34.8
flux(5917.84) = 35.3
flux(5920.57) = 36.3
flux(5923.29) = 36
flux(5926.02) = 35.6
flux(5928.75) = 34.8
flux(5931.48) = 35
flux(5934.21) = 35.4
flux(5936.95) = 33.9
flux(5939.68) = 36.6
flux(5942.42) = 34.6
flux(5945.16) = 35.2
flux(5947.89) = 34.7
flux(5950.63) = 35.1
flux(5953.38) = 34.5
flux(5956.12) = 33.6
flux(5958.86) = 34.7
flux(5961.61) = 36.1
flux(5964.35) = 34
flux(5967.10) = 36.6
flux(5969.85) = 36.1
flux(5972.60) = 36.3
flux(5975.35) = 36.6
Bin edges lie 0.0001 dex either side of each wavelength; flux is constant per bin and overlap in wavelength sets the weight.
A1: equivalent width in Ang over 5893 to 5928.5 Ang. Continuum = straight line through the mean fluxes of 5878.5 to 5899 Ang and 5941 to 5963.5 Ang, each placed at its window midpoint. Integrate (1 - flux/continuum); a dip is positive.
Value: -2.1 Ang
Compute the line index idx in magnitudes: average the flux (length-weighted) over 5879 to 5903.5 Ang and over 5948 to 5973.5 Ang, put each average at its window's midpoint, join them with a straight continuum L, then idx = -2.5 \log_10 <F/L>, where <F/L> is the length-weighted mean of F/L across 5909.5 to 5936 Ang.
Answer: -0.09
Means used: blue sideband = 30.1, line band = 35.2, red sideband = 35.2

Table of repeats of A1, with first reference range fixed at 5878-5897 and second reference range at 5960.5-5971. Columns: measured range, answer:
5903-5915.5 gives -1.2 Ang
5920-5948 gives -1.7 Ang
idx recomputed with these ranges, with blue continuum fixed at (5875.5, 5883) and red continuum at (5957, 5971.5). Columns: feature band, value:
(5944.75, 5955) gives 0.01 mag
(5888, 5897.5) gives 0.24 mag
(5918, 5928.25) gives -0.03 mag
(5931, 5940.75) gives -0.01 mag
